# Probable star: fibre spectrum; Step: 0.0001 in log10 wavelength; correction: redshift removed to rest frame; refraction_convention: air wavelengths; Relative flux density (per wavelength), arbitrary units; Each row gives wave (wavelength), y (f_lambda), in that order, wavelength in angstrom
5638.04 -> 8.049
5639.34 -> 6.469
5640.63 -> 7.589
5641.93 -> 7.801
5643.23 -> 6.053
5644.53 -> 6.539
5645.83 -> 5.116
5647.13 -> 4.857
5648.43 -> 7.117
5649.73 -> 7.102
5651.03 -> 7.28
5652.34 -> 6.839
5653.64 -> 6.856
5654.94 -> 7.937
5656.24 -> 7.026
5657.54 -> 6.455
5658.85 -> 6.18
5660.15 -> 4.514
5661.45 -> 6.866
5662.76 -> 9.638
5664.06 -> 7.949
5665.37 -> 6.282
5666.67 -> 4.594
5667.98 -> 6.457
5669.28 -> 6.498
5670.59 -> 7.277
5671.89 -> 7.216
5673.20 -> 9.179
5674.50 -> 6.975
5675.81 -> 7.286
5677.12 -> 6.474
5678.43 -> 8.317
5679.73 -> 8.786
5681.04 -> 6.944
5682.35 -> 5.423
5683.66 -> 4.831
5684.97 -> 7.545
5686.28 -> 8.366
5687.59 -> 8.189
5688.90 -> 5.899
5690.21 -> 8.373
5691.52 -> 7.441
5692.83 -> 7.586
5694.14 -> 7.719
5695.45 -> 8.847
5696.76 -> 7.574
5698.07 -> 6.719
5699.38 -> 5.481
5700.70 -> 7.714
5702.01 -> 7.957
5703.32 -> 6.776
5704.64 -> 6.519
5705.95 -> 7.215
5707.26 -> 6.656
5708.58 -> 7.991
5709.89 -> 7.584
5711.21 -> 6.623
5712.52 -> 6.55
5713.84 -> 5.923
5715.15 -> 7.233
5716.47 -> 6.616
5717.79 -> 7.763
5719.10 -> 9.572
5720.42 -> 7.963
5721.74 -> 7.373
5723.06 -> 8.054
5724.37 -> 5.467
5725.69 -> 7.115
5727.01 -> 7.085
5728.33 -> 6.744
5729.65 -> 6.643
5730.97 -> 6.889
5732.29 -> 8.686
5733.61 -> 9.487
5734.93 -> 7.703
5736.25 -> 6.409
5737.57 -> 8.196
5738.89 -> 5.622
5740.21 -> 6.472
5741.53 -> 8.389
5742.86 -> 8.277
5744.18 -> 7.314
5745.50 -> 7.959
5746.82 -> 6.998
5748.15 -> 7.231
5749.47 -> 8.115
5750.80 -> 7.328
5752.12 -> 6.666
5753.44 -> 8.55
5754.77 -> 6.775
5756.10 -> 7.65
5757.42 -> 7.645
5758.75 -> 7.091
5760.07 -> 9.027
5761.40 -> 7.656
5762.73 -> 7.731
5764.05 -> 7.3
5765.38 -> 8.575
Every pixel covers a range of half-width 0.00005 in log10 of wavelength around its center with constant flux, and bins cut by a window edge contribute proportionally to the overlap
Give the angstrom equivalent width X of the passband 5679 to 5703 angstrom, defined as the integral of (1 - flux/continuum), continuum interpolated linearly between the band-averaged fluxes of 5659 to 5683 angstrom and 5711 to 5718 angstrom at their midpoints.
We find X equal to -1.43 angstrom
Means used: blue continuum 7.02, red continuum 6.73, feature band 7.3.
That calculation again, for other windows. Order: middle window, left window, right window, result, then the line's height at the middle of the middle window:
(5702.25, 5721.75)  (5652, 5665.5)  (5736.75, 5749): 0.0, 7.24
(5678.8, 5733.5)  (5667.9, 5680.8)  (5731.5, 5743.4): 2.3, 7.58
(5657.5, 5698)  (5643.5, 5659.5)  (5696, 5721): -1.7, 6.87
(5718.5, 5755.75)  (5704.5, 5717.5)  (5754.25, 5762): -0.7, 7.33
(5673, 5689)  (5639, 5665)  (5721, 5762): -0.5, 7.01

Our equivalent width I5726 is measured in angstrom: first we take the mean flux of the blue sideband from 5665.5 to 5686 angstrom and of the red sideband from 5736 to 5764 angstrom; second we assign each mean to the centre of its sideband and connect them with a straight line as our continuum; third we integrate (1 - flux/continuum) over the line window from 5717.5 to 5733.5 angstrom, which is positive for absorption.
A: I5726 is -0.44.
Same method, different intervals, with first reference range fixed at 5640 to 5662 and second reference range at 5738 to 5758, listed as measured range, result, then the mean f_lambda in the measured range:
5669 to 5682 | -1.3 angstrom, 7.47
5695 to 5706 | -0.3 angstrom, 7.17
